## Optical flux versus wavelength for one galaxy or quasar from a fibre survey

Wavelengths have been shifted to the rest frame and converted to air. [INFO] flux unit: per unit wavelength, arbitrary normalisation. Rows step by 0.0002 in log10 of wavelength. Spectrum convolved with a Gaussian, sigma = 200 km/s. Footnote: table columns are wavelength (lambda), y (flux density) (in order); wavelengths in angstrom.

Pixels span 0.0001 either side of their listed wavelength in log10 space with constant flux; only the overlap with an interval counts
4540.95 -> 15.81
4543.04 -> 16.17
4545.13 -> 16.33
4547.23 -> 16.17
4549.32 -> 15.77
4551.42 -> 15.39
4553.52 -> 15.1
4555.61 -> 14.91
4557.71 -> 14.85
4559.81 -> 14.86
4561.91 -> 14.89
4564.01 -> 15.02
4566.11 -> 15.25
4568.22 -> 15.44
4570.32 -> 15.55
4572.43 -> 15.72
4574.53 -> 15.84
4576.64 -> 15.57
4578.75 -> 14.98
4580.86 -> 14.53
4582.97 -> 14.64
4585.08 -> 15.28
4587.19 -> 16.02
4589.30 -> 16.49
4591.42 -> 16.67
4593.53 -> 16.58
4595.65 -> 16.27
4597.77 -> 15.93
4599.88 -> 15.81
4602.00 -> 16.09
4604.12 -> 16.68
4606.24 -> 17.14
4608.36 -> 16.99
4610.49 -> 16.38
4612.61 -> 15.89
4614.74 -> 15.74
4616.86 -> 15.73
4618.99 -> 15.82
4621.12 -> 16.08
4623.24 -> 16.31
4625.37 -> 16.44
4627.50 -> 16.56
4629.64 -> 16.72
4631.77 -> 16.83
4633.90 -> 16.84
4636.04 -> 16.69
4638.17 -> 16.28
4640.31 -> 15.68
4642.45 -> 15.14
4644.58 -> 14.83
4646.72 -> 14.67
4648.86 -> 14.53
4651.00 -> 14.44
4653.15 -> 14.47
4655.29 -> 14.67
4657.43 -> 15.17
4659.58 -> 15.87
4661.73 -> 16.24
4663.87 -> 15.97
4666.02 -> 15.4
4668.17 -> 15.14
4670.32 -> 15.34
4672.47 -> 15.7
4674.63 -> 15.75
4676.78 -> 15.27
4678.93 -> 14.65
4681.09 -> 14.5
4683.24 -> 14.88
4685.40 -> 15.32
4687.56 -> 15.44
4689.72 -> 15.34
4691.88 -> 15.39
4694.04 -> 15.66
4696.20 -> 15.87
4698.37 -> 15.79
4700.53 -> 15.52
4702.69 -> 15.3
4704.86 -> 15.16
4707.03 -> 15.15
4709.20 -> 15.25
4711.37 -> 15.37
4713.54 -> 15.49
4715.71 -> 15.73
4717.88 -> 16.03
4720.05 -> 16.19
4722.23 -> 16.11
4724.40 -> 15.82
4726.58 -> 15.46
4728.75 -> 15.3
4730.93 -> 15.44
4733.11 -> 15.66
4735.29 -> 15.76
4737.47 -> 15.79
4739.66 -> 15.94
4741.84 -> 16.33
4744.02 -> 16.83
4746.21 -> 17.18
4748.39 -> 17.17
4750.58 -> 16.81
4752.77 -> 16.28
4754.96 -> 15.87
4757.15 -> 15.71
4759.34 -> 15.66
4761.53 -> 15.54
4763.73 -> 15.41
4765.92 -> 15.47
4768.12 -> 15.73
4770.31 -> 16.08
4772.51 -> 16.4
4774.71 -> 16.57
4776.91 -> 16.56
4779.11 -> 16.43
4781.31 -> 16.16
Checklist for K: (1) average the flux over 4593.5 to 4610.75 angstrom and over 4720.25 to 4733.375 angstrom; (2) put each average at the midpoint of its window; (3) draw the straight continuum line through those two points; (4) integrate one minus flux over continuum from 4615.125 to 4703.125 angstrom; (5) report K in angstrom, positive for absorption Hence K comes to 2.8 angstrom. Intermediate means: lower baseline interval 16.4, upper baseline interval 15.7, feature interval 15.6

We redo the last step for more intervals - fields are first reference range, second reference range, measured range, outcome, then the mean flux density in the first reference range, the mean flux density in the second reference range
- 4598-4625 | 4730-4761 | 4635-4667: 1.7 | 16.2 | 16.2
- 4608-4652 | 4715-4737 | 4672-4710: 1.2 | 15.9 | 15.8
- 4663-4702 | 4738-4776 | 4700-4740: 0.5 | 15.4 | 16.2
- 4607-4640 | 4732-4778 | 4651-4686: 2.2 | 16.3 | 16.1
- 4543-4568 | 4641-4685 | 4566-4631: -3.1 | 15.4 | 15.1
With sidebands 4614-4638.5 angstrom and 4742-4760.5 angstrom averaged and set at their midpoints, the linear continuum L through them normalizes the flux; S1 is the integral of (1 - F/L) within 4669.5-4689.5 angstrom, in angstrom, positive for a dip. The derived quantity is 1.4 angstrom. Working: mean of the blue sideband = 16.4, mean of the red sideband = 16.4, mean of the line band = 15.2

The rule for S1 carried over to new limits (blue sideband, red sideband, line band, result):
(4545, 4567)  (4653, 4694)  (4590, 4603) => -0.8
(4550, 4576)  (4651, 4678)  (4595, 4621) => -1.5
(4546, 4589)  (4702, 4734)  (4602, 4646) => -2.3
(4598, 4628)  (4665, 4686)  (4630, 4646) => -0.2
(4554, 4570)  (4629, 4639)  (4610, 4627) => 0.3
